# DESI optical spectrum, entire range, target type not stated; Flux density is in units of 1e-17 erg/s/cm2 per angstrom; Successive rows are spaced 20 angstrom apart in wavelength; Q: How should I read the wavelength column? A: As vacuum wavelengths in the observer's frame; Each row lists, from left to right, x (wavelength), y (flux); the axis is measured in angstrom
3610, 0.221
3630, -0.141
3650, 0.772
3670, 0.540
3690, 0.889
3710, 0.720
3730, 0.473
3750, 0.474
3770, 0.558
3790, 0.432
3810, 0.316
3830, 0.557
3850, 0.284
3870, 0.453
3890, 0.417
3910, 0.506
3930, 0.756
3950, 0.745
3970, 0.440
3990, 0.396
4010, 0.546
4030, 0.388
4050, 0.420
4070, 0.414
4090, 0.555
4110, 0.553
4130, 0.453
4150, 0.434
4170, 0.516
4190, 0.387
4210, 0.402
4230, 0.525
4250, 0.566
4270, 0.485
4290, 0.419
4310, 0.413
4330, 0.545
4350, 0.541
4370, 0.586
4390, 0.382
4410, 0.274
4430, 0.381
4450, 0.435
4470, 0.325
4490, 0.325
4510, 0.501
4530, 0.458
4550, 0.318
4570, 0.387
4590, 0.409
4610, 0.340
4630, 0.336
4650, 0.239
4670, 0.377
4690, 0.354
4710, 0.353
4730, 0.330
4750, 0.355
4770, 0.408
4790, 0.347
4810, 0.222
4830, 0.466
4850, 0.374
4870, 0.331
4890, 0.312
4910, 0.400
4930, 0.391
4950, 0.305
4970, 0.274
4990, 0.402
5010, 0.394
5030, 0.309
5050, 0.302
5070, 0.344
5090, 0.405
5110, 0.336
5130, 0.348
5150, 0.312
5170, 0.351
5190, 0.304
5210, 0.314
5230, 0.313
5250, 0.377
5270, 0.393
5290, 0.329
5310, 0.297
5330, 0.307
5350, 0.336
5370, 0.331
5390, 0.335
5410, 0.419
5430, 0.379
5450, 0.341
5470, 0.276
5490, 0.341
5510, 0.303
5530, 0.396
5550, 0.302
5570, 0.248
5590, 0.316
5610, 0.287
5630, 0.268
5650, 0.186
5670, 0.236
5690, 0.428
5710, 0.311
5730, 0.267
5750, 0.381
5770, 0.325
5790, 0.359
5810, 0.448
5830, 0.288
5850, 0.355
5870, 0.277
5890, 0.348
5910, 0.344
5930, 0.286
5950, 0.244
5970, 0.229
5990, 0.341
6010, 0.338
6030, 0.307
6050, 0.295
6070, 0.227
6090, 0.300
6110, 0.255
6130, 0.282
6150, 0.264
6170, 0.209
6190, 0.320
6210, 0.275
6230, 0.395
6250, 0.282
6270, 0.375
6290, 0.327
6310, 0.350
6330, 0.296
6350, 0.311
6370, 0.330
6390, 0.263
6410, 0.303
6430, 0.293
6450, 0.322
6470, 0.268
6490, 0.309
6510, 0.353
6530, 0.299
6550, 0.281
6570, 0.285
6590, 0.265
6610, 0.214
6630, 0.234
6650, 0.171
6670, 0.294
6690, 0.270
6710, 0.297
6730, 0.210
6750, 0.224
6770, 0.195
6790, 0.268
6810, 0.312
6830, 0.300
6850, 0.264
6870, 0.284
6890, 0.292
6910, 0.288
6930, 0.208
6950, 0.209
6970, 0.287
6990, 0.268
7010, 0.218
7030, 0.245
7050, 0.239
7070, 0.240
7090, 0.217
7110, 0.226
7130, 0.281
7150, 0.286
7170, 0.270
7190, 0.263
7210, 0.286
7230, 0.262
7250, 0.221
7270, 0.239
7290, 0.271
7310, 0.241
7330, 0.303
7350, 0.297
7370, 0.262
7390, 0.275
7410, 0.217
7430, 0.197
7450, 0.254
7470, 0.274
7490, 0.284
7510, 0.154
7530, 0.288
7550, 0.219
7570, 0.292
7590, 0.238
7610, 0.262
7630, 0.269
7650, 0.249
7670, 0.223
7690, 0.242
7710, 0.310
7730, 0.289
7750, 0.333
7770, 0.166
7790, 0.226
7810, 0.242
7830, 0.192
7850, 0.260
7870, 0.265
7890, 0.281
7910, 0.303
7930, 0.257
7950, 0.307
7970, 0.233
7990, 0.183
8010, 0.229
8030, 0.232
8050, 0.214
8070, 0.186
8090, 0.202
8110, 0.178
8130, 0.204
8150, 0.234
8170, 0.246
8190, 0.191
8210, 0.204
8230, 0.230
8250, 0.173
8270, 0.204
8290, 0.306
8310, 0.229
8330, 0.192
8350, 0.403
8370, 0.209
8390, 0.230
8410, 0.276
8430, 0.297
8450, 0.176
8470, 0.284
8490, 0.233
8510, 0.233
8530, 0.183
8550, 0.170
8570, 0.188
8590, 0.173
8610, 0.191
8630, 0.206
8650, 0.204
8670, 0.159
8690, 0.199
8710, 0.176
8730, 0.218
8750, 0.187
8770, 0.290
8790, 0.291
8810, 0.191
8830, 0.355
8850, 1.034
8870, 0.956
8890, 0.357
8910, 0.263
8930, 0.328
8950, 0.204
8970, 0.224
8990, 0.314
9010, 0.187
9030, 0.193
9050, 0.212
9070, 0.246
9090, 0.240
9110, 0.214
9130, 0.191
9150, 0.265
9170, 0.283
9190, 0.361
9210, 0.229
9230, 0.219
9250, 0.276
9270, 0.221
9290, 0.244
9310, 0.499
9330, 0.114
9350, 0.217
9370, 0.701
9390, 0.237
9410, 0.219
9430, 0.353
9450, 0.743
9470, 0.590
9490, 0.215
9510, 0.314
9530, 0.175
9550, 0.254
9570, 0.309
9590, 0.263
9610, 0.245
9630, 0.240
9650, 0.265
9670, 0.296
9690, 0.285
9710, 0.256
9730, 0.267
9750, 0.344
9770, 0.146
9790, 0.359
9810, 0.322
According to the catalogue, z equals 1.376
